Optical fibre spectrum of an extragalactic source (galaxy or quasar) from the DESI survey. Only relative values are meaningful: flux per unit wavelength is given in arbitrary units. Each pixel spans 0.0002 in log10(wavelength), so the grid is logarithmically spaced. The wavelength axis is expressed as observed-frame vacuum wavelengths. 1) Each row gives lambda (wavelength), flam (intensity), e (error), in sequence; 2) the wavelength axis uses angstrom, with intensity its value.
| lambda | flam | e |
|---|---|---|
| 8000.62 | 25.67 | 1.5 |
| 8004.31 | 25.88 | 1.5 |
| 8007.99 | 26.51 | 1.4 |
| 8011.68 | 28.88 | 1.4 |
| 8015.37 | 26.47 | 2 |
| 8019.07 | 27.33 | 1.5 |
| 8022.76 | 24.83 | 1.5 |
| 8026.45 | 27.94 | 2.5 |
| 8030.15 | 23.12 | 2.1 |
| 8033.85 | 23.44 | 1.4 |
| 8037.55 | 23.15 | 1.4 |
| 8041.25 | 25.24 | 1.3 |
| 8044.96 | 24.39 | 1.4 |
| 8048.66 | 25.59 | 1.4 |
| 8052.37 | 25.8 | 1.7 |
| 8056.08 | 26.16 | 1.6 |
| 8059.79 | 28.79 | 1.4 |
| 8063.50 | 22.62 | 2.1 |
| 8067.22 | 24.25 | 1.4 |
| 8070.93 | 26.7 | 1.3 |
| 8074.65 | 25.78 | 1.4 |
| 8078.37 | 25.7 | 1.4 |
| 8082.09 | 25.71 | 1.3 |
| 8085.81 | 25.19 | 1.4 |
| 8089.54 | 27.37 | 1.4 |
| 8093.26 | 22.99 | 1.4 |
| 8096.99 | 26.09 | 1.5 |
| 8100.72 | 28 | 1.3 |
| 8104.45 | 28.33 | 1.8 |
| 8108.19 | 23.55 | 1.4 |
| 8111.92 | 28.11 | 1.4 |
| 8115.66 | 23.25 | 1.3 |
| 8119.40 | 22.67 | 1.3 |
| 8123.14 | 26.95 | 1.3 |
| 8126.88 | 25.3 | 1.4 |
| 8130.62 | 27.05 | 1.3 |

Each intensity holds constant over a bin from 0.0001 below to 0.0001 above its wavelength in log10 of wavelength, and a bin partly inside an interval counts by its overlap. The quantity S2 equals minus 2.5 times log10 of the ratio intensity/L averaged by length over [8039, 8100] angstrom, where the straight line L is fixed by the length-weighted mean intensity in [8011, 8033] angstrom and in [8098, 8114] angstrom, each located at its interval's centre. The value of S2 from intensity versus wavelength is 0.04 mag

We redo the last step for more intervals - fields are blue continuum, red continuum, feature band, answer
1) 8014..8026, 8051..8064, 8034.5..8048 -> 0.08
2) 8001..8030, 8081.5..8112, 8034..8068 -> 0.05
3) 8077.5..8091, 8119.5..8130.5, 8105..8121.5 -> 0.05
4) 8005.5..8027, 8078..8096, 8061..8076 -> 0.03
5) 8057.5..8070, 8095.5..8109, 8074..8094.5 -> 0.02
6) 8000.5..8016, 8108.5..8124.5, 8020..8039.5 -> 0.08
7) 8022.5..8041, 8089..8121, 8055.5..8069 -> -0.02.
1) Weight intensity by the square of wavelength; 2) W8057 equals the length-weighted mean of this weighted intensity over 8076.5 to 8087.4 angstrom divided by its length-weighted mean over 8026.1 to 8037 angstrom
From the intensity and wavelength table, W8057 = 1.1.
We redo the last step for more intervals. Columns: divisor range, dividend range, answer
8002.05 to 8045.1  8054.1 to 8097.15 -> 1.01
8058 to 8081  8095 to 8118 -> 1.03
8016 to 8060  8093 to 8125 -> 1.03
